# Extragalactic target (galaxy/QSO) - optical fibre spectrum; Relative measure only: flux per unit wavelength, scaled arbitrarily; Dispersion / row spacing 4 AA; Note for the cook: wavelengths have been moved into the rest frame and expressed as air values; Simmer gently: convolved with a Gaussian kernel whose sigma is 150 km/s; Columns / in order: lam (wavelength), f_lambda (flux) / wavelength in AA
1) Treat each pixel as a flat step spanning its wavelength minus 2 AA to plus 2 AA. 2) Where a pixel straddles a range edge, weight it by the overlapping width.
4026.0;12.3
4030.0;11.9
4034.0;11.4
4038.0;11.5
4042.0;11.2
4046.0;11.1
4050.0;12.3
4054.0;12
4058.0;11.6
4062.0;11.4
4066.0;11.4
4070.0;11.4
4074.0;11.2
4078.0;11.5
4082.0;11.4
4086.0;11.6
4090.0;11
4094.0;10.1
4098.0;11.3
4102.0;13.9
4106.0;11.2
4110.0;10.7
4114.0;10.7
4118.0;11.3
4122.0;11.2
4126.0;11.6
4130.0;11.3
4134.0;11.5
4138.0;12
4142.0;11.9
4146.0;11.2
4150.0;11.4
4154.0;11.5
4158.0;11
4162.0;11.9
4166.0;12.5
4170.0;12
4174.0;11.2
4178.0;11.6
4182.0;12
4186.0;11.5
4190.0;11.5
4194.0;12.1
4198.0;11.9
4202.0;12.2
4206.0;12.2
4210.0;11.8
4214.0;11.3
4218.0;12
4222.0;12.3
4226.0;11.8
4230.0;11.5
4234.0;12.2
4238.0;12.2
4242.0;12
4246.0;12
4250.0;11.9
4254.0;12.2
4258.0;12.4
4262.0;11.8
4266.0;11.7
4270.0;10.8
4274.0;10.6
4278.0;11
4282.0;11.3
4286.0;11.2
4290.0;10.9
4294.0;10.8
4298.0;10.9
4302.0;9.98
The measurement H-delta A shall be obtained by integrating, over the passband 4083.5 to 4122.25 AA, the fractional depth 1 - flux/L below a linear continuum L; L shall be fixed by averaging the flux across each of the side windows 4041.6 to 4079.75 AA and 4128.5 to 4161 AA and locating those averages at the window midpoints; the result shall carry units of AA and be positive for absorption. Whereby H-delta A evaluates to 0.7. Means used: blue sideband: 11.5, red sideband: 11.5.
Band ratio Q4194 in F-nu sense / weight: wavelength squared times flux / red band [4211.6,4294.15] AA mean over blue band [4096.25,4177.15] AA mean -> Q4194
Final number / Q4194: 1.1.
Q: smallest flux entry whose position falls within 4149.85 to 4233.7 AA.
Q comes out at 11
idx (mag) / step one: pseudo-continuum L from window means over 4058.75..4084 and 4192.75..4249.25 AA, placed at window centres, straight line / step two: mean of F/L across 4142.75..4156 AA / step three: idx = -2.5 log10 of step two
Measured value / 0.03 mag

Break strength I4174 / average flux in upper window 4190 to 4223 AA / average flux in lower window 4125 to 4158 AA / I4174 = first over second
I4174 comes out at 1.04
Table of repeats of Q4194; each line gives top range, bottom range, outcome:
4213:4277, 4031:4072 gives 1.12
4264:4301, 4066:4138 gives 1.05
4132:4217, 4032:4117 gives 1.08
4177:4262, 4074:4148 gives 1.10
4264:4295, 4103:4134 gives 1.06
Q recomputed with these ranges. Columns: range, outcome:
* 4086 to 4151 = 10.1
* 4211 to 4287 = 10.6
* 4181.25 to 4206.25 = 11.5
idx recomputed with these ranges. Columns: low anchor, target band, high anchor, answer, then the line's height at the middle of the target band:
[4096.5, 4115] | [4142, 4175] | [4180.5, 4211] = 0.02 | 11.8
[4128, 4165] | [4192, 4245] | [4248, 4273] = -0.03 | 11.7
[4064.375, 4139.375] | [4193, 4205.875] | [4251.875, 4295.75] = -0.07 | 11.4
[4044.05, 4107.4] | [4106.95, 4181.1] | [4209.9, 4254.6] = 0.02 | 11.7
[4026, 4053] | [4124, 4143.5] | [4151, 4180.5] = 0.00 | 11.7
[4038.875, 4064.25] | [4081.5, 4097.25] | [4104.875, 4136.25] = 0.04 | 11.4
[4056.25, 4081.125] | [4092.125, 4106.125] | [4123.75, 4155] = -0.02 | 11.5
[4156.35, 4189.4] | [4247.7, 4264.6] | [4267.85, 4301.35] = -0.09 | 11.1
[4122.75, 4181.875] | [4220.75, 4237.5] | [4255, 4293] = -0.05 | 11.4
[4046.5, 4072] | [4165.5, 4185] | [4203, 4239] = 0.00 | 11.8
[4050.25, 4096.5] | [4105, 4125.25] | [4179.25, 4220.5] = 0.05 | 11.5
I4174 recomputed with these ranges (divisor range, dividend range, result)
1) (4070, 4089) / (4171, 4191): 1.02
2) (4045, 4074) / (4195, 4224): 1.03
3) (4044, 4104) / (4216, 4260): 1.04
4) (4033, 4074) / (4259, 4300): 0.97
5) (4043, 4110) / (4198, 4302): 1.01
